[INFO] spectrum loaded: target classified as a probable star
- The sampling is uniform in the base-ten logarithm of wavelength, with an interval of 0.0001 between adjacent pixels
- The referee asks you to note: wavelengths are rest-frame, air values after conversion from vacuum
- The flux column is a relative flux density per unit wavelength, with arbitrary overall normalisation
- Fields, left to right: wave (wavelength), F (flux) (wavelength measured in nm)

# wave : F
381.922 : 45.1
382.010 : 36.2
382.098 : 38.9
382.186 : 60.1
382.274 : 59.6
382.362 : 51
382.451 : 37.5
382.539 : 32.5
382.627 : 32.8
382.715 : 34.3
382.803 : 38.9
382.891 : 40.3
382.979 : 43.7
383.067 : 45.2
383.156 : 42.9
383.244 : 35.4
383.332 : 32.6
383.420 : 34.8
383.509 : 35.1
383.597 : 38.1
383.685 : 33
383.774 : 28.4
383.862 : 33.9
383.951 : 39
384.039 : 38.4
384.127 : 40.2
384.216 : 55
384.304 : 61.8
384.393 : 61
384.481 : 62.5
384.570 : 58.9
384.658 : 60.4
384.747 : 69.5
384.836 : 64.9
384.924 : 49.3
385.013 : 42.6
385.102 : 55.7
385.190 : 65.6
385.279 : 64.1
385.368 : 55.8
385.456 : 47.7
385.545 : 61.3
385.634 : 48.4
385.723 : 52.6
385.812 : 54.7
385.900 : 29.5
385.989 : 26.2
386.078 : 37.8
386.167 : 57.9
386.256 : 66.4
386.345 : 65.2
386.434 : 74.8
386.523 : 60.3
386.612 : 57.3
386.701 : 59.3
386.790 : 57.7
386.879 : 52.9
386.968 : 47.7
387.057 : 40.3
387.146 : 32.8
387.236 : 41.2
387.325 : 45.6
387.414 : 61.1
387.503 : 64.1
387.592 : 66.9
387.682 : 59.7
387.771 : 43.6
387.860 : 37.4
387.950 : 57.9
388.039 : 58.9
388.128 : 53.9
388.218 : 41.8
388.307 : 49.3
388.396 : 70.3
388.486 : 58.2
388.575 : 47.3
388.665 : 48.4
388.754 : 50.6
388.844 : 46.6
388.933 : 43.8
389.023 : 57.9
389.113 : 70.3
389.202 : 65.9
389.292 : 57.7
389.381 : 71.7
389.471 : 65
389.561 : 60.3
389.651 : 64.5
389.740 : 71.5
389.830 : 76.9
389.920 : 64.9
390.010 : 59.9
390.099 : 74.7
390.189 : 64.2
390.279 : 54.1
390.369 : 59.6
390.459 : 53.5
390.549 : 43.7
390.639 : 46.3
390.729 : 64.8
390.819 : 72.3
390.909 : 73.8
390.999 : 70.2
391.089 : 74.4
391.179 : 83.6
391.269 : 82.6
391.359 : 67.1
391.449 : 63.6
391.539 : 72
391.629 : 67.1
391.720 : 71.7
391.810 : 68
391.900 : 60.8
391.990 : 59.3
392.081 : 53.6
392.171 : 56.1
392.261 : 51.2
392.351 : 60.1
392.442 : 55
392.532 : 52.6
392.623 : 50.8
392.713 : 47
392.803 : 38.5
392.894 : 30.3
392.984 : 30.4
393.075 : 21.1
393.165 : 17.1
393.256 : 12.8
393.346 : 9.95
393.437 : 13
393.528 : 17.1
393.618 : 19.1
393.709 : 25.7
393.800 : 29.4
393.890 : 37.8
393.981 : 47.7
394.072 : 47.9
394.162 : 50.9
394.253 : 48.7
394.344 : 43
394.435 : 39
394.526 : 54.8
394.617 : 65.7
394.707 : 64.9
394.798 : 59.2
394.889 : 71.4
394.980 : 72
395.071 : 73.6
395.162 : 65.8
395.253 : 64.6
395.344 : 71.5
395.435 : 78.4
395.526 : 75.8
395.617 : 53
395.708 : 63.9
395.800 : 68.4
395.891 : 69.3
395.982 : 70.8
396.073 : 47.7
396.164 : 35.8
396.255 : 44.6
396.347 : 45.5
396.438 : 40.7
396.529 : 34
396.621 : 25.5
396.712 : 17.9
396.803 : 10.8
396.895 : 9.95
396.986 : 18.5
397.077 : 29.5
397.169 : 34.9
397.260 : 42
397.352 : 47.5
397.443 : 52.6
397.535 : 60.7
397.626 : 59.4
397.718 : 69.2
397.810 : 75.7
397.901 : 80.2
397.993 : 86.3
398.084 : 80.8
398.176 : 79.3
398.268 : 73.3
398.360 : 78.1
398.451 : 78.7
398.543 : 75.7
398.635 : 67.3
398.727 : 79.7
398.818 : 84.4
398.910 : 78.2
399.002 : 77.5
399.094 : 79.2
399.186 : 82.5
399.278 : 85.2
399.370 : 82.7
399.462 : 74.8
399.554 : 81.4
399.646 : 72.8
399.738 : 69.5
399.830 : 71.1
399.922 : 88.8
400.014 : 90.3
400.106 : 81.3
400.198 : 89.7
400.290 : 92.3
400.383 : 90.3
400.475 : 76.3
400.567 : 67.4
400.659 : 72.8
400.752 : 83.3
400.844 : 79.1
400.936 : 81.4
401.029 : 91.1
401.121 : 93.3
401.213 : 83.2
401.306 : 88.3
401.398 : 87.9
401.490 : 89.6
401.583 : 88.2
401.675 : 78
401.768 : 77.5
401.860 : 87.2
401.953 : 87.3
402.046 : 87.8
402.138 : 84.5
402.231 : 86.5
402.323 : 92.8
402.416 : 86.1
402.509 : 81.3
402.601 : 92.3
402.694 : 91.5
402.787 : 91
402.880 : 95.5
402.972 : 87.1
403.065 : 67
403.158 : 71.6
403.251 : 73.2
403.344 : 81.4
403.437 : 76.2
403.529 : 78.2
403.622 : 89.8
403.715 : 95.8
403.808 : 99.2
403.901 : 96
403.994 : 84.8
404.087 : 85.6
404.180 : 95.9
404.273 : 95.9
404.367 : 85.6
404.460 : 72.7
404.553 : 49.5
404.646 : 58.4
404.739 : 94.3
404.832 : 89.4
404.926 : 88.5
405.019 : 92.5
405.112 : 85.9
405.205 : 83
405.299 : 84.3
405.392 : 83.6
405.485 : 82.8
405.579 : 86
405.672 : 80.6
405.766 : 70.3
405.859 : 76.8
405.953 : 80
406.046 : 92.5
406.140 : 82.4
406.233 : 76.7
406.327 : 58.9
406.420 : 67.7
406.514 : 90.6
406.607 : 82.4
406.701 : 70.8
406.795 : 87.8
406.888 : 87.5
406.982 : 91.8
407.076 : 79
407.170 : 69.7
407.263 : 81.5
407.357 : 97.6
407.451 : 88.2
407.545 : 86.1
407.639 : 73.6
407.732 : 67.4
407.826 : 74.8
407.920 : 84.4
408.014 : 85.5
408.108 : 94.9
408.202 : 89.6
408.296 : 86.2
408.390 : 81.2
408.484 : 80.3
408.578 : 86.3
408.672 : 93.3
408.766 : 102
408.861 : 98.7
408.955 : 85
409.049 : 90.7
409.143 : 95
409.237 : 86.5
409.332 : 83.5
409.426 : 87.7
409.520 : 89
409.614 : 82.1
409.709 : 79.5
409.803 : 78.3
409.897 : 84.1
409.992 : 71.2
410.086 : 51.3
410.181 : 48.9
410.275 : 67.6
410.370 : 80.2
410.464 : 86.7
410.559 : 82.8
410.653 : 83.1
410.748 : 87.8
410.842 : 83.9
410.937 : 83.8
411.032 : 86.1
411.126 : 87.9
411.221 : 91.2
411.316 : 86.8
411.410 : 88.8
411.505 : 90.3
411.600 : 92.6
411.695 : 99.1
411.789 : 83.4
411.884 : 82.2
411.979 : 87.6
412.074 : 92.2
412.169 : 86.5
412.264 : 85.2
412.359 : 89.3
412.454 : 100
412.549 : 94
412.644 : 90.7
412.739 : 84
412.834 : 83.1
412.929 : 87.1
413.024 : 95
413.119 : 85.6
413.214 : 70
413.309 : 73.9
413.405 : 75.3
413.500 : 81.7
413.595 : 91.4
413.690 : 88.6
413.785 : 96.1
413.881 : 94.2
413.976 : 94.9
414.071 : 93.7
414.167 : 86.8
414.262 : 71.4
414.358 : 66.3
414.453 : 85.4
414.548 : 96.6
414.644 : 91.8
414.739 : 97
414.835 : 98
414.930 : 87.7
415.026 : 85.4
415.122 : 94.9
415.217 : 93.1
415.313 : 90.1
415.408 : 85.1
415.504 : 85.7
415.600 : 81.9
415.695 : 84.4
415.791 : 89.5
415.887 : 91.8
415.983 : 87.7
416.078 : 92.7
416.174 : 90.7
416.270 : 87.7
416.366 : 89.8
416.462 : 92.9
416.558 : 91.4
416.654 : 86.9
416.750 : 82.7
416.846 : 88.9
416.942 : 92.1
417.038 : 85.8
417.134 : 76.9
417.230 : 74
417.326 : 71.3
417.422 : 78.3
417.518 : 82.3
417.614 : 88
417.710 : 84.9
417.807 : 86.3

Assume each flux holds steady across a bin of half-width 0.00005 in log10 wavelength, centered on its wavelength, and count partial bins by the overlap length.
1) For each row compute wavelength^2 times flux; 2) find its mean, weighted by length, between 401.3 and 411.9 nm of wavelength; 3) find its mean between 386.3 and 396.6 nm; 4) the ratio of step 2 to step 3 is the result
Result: 1.66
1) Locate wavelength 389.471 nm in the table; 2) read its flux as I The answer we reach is 65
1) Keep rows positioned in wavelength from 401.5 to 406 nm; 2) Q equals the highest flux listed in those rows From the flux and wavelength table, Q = 99.2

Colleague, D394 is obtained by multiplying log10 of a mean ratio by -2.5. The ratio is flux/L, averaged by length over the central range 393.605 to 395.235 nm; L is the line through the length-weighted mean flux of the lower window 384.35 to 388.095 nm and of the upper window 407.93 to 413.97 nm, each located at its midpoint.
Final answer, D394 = 0.24 mag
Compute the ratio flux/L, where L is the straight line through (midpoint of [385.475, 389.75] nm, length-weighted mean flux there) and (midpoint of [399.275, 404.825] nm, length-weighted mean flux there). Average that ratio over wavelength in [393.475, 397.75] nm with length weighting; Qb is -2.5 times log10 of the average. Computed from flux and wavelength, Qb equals 0.41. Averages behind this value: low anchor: 54.3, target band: 48.3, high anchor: 83.5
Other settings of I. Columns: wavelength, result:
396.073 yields 47.7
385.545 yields 61.3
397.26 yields 42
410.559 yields 82.8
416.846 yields 88.9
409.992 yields 71.2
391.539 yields 72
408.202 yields 89.6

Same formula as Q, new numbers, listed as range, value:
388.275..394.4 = 83.6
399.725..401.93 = 93.3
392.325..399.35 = 86.3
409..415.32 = 100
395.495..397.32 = 75.8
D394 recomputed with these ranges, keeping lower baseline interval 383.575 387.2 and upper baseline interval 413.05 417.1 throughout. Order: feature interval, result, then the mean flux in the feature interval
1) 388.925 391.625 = -0.14 mag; 65.4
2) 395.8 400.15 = 0.08 mag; 62.3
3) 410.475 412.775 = -0.06 mag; 88.3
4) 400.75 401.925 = -0.20 mag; 85.4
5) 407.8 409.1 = -0.11 mag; 88.3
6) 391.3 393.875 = 0.34 mag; 43.7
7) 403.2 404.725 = -0.12 mag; 82.6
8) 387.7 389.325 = 0.04 mag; 53.4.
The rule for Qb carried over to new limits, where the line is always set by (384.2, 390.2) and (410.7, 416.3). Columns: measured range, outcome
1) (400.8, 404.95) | -0.13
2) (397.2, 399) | -0.02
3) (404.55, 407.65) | -0.03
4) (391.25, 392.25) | -0.05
